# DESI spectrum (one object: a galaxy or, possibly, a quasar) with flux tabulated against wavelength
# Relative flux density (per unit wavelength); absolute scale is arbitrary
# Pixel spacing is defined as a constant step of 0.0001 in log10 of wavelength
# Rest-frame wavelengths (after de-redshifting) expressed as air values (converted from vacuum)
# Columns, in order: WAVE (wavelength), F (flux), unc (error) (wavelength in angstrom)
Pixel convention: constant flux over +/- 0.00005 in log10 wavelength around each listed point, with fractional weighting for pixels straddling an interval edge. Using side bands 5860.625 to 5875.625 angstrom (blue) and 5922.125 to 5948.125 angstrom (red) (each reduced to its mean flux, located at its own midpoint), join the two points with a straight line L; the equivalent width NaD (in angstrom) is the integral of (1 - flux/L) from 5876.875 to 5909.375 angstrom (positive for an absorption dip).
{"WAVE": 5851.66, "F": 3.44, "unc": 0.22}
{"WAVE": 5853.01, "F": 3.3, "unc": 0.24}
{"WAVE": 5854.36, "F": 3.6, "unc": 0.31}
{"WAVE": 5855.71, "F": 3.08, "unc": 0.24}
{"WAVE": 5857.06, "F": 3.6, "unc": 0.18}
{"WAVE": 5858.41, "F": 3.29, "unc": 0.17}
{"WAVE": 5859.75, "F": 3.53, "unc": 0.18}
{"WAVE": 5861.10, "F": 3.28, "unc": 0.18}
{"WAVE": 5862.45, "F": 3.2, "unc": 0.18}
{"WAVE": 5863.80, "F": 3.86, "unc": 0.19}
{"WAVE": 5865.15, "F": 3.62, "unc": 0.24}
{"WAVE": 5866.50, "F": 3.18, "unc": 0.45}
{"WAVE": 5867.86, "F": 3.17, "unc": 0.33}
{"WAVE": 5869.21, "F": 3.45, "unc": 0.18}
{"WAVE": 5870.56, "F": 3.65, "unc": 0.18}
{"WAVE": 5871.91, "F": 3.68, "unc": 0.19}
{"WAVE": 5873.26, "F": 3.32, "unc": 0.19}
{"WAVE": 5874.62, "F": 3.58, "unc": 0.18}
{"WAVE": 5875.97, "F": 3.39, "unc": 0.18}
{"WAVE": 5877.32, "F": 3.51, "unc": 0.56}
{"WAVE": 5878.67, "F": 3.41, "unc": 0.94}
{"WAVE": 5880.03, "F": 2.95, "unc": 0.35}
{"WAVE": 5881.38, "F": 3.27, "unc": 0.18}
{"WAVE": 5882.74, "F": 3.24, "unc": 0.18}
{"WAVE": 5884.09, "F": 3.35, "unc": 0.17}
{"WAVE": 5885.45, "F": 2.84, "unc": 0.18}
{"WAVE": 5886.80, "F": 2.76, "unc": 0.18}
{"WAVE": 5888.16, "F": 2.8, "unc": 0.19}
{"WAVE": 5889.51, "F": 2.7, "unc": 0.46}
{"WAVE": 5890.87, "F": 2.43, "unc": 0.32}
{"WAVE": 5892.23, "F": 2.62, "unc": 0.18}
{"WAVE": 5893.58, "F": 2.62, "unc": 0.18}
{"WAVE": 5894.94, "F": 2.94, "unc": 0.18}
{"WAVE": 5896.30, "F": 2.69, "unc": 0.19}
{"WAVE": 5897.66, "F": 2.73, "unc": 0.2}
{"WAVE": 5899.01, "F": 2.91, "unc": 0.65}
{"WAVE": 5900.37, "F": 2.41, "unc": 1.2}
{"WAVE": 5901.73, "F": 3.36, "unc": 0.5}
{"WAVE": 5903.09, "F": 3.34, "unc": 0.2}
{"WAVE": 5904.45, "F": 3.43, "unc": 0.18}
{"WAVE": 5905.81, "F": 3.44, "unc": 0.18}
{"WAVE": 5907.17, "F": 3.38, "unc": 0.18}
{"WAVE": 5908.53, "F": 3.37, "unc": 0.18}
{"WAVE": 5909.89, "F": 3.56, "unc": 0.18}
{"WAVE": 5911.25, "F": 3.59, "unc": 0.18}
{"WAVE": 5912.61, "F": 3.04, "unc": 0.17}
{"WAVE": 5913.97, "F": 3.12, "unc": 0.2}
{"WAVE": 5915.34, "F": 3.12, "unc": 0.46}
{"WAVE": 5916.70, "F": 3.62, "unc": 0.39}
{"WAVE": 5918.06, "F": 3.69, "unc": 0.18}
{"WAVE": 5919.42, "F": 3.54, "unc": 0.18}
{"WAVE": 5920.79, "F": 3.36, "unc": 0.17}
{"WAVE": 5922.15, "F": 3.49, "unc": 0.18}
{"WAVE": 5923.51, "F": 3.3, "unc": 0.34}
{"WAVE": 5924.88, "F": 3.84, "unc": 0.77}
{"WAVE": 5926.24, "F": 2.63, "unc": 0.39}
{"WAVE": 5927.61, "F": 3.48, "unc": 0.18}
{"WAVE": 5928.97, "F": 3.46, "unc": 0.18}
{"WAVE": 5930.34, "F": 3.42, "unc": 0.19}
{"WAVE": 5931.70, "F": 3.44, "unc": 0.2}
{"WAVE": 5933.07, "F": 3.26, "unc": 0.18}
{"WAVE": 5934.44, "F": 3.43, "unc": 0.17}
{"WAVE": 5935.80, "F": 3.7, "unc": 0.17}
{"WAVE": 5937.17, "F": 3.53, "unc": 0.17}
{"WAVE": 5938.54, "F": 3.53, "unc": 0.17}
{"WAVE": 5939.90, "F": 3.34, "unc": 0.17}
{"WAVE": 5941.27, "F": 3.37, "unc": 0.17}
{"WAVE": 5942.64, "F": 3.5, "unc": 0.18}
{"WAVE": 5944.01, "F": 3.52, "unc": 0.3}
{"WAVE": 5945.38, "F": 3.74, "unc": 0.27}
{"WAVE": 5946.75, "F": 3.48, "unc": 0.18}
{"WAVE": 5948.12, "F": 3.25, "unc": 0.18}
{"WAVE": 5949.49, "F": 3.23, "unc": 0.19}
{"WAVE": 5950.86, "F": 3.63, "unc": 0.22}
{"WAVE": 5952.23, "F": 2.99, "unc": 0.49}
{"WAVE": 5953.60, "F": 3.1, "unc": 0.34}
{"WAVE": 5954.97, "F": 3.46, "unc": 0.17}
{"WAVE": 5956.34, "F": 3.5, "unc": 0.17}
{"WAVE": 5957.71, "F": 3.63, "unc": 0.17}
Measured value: 4.0 angstrom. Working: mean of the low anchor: 3.45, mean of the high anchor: 3.44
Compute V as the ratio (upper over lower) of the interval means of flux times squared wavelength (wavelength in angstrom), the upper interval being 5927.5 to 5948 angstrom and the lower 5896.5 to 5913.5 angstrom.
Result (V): 1.1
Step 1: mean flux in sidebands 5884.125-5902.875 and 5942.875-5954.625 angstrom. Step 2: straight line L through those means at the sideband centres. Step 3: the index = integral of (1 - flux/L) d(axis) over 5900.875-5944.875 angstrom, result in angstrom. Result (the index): -4.5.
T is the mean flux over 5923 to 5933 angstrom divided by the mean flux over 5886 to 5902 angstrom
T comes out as 1.23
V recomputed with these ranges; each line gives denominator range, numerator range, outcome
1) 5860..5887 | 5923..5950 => 1.04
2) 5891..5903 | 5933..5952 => 1.26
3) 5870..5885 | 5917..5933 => 1.03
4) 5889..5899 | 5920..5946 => 1.29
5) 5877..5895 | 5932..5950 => 1.19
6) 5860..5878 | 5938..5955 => 1.01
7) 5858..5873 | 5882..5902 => 0.82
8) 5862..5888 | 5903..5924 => 1.04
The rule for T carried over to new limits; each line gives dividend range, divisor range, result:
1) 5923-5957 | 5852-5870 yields 1.00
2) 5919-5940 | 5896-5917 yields 1.07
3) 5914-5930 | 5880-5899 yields 1.19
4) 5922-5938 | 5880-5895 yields 1.19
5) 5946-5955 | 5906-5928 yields 0.97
